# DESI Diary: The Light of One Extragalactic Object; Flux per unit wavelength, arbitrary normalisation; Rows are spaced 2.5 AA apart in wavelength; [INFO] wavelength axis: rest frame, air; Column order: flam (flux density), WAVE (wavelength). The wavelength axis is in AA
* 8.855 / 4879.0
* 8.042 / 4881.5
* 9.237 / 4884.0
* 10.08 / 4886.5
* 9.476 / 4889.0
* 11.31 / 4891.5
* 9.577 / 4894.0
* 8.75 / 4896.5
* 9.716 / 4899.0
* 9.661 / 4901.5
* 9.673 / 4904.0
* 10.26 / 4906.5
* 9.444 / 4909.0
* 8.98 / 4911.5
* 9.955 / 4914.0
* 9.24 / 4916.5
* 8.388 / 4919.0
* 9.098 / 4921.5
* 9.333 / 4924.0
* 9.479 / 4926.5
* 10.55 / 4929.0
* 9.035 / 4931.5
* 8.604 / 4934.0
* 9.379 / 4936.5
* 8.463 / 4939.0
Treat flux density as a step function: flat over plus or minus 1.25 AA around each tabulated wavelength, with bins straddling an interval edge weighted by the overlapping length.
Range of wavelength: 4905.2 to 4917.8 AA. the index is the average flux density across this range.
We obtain 9.57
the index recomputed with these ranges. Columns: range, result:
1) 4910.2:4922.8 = 9.13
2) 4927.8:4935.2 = 9.39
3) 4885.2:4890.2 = 9.78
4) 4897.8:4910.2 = 9.75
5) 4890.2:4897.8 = 9.88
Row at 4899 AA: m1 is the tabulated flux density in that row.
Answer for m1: 9.716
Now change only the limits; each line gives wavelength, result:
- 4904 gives 9.673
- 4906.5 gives 10.26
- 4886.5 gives 10.08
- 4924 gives 9.333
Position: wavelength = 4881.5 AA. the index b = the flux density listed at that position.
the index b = 8.042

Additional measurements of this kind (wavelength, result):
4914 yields 9.955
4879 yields 8.855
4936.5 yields 9.379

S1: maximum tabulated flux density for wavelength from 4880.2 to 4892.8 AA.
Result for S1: 11.31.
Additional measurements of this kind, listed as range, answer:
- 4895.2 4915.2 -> 10.26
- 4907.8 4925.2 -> 9.955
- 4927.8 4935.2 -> 10.55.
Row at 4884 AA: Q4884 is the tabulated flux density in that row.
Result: 9.237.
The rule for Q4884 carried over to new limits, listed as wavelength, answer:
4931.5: 9.035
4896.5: 8.75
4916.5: 9.24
